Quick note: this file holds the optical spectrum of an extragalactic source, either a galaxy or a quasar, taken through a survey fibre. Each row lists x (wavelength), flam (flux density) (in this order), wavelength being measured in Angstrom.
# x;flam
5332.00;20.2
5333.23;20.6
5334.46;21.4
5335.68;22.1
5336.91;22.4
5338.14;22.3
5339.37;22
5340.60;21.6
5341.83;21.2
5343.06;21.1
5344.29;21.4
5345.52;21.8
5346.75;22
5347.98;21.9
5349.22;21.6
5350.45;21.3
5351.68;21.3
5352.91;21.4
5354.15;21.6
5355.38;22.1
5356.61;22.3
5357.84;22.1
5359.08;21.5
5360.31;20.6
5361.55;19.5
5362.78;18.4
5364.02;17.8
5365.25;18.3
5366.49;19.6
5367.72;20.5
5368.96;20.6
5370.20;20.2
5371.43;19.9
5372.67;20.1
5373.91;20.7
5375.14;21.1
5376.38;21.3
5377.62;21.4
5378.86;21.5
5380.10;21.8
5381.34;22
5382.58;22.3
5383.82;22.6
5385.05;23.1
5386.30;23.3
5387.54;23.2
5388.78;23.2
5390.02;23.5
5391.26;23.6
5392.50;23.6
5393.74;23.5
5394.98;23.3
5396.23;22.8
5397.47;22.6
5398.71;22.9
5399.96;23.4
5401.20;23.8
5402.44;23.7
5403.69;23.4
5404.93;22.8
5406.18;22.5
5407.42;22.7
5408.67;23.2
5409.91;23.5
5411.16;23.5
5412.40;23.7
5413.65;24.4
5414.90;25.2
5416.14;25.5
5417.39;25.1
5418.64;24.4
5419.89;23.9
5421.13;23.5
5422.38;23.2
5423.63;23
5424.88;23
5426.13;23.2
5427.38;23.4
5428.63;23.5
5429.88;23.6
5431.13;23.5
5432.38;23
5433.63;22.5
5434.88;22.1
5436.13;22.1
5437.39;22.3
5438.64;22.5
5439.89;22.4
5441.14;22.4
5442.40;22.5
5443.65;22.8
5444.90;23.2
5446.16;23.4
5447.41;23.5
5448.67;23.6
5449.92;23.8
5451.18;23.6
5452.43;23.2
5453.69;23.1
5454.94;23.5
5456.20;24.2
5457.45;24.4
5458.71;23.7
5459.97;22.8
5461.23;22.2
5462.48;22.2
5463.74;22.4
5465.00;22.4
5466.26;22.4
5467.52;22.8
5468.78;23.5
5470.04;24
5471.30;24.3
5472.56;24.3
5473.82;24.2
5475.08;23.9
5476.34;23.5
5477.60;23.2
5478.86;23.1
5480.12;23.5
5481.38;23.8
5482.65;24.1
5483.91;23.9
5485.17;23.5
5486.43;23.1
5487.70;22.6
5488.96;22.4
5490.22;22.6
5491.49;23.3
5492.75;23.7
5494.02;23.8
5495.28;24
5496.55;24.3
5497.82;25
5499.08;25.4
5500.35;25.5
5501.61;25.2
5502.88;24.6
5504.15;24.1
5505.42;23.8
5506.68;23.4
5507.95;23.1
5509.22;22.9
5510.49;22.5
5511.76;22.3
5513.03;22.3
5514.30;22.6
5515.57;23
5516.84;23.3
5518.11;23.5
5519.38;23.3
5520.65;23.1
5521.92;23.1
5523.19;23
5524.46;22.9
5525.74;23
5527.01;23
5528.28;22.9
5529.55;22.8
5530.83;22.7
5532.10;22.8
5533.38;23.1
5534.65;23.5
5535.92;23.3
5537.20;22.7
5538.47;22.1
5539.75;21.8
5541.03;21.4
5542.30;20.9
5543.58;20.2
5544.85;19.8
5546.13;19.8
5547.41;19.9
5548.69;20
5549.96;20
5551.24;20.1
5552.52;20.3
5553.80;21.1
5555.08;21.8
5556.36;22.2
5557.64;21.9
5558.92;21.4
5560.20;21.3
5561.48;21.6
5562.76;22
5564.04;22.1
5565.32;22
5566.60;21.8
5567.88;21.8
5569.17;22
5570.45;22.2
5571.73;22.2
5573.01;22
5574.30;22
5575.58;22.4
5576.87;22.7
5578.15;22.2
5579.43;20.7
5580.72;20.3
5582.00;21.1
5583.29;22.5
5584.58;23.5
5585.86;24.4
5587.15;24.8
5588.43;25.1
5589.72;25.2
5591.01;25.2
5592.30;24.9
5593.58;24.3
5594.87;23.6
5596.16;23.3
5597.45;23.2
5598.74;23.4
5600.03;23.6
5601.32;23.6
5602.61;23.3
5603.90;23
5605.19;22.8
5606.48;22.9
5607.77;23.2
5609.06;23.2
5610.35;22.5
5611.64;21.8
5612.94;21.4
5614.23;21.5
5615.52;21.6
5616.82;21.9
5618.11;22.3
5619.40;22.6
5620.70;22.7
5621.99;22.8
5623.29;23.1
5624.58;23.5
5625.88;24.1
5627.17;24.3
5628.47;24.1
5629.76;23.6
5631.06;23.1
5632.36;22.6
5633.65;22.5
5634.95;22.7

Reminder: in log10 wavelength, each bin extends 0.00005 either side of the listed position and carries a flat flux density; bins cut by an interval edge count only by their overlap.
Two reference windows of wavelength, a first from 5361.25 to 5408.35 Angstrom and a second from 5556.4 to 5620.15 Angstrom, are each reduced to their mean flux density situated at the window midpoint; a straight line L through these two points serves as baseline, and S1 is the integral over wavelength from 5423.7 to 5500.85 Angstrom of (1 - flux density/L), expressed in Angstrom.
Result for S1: -4.0 Angstrom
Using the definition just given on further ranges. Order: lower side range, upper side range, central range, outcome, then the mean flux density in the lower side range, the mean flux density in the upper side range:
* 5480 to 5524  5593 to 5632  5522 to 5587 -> 3.9 Angstrom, 23.5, 23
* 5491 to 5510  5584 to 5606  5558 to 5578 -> 1.7 Angstrom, 24.1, 23.9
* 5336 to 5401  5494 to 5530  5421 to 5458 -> -0.9 Angstrom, 21.7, 23.5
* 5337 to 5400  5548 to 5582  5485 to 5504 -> -2.1 Angstrom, 21.6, 21.5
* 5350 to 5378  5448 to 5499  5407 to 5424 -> -1.6 Angstrom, 20.6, 23.5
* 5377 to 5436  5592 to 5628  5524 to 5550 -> 1.4 Angstrom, 23.2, 23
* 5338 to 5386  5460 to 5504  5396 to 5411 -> -0.8 Angstrom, 21.1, 23.6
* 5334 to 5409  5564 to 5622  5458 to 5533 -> -3.4 Angstrom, 21.8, 22.8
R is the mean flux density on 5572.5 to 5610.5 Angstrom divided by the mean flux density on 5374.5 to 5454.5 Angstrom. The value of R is 1.00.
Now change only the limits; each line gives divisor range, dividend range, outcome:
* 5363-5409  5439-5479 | 1.06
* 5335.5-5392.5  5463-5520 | 1.10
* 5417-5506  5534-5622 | 0.95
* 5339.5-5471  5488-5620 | 1.01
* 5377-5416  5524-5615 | 0.97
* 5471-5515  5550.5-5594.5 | 0.95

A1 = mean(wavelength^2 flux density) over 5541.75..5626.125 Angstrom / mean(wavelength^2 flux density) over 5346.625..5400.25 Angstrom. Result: 1.1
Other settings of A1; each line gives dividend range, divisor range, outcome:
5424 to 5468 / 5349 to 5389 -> 1.12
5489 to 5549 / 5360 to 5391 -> 1.14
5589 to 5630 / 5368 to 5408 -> 1.12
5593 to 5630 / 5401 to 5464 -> 1.05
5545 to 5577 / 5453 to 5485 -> 0.95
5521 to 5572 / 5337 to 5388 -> 1.10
